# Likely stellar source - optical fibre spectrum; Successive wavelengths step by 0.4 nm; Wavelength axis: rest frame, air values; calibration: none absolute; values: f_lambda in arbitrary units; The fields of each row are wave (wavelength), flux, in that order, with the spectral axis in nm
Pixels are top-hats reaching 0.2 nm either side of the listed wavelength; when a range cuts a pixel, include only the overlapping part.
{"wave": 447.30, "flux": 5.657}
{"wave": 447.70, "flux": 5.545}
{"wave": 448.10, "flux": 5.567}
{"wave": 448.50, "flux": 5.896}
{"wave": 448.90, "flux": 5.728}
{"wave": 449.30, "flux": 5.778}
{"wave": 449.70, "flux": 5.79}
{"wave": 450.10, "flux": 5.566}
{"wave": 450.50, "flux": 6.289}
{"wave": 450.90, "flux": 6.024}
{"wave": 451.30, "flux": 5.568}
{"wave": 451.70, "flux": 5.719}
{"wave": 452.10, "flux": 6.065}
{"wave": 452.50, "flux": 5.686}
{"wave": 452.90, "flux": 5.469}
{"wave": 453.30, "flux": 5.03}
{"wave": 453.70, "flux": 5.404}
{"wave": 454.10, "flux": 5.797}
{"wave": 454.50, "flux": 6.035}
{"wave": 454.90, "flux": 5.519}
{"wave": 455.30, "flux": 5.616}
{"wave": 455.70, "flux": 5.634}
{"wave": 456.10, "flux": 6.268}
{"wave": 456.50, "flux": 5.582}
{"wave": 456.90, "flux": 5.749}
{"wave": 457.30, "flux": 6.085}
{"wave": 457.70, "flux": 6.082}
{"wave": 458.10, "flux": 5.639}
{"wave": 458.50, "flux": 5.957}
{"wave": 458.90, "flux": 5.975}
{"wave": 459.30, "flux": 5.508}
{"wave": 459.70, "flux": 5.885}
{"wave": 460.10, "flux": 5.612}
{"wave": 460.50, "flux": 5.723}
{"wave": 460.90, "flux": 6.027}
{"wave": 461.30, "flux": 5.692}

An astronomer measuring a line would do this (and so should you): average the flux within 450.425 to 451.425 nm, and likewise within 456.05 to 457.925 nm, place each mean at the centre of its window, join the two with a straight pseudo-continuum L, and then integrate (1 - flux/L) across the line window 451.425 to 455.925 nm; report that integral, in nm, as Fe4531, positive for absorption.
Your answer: 0.23 nm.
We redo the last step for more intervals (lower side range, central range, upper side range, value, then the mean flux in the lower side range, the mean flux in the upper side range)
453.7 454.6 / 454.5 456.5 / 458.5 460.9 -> 0.01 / 5.79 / 5.78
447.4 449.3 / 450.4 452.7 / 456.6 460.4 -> -0.06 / 5.69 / 5.82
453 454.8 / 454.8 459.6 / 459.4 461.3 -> -0.11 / 5.56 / 5.78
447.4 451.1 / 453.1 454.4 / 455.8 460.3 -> 0.08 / 5.79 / 5.84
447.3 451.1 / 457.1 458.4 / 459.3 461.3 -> -0.04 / 5.79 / 5.77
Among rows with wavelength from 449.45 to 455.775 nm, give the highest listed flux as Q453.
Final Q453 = 6.289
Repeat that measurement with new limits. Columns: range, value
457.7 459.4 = 6.082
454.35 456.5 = 6.268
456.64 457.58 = 6.085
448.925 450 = 5.79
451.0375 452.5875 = 6.065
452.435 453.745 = 5.686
